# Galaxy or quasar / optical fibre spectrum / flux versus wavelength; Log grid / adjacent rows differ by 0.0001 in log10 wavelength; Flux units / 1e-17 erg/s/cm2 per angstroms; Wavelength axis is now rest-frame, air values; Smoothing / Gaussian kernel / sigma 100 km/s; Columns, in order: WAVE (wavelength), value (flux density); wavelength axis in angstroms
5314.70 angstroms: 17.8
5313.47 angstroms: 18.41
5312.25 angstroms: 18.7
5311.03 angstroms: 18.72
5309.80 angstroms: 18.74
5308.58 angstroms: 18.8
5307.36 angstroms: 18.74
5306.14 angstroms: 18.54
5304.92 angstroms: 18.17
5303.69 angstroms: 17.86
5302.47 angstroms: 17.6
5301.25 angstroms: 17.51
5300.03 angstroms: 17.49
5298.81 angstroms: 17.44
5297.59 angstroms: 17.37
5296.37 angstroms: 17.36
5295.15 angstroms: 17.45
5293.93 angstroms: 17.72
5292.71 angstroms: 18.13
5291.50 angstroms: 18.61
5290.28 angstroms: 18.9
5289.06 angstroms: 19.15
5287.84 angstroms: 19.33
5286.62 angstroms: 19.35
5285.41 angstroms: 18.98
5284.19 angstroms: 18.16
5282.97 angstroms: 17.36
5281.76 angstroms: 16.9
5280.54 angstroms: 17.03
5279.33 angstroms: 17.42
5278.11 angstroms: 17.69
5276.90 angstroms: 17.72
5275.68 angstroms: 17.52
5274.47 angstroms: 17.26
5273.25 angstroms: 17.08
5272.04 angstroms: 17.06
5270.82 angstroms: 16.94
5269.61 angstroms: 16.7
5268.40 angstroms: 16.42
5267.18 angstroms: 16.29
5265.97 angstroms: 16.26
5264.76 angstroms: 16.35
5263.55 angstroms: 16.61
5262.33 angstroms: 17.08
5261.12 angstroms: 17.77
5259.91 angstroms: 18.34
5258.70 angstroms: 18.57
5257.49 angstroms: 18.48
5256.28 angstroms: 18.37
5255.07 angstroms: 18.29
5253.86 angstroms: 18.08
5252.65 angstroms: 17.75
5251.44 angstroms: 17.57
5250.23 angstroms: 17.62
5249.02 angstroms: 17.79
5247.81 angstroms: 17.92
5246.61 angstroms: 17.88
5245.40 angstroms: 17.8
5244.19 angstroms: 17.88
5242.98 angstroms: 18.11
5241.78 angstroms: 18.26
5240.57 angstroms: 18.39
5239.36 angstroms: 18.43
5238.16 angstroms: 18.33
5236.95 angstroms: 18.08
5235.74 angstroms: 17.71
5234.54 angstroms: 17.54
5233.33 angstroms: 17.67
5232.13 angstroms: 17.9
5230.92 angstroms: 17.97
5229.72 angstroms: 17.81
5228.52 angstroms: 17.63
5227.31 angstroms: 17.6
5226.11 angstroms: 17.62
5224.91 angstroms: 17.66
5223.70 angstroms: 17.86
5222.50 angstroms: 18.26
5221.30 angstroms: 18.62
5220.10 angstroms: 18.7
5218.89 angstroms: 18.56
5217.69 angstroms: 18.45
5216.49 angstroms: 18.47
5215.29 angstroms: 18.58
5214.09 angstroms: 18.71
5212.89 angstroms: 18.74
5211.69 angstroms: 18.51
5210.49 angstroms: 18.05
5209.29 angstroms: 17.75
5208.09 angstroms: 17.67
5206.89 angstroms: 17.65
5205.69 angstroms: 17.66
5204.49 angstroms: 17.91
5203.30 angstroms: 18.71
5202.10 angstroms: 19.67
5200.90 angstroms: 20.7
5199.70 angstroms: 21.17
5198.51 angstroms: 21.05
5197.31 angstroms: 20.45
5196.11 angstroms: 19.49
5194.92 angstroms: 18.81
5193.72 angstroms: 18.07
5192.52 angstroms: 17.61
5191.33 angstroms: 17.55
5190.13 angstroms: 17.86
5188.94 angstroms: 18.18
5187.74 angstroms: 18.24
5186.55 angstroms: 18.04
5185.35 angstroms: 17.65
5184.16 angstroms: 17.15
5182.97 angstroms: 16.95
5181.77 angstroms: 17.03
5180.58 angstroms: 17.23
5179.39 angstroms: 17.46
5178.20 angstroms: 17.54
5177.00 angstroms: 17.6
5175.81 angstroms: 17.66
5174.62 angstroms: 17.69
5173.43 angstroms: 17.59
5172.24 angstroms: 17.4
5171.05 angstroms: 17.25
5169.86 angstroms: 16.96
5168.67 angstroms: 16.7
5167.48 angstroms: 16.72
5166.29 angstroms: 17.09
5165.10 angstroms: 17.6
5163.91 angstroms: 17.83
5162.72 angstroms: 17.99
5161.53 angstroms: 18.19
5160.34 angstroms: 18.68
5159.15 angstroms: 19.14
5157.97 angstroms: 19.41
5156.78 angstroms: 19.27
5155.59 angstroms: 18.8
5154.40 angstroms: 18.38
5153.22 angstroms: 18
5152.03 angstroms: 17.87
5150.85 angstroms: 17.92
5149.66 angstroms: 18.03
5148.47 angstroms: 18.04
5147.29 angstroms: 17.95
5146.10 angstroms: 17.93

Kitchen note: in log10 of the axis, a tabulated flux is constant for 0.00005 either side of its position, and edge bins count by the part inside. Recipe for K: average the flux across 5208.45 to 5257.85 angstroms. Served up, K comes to 18.1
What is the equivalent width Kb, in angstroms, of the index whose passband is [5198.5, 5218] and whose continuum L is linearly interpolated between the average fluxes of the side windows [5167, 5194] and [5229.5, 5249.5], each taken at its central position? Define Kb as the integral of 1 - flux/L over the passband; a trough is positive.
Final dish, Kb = -1.1 angstroms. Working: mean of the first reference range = 17.5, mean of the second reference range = 18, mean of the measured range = 18.7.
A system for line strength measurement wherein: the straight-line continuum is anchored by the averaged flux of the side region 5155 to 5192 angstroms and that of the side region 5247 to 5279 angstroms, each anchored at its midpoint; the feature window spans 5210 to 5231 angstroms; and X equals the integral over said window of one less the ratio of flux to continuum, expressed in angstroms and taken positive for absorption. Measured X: -0.7 angstroms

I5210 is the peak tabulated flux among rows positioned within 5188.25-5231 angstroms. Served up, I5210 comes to 21.17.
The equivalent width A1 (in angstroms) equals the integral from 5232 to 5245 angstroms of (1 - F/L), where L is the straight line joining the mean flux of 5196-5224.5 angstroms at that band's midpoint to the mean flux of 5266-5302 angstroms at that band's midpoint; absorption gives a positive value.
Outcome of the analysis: 0.2 angstroms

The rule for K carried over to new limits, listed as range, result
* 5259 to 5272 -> 16.9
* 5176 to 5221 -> 18.4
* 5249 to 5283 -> 17.4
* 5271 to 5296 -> 17.9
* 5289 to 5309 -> 18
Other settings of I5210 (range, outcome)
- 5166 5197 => 19.49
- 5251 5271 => 18.57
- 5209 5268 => 18.74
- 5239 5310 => 19.35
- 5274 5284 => 17.72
